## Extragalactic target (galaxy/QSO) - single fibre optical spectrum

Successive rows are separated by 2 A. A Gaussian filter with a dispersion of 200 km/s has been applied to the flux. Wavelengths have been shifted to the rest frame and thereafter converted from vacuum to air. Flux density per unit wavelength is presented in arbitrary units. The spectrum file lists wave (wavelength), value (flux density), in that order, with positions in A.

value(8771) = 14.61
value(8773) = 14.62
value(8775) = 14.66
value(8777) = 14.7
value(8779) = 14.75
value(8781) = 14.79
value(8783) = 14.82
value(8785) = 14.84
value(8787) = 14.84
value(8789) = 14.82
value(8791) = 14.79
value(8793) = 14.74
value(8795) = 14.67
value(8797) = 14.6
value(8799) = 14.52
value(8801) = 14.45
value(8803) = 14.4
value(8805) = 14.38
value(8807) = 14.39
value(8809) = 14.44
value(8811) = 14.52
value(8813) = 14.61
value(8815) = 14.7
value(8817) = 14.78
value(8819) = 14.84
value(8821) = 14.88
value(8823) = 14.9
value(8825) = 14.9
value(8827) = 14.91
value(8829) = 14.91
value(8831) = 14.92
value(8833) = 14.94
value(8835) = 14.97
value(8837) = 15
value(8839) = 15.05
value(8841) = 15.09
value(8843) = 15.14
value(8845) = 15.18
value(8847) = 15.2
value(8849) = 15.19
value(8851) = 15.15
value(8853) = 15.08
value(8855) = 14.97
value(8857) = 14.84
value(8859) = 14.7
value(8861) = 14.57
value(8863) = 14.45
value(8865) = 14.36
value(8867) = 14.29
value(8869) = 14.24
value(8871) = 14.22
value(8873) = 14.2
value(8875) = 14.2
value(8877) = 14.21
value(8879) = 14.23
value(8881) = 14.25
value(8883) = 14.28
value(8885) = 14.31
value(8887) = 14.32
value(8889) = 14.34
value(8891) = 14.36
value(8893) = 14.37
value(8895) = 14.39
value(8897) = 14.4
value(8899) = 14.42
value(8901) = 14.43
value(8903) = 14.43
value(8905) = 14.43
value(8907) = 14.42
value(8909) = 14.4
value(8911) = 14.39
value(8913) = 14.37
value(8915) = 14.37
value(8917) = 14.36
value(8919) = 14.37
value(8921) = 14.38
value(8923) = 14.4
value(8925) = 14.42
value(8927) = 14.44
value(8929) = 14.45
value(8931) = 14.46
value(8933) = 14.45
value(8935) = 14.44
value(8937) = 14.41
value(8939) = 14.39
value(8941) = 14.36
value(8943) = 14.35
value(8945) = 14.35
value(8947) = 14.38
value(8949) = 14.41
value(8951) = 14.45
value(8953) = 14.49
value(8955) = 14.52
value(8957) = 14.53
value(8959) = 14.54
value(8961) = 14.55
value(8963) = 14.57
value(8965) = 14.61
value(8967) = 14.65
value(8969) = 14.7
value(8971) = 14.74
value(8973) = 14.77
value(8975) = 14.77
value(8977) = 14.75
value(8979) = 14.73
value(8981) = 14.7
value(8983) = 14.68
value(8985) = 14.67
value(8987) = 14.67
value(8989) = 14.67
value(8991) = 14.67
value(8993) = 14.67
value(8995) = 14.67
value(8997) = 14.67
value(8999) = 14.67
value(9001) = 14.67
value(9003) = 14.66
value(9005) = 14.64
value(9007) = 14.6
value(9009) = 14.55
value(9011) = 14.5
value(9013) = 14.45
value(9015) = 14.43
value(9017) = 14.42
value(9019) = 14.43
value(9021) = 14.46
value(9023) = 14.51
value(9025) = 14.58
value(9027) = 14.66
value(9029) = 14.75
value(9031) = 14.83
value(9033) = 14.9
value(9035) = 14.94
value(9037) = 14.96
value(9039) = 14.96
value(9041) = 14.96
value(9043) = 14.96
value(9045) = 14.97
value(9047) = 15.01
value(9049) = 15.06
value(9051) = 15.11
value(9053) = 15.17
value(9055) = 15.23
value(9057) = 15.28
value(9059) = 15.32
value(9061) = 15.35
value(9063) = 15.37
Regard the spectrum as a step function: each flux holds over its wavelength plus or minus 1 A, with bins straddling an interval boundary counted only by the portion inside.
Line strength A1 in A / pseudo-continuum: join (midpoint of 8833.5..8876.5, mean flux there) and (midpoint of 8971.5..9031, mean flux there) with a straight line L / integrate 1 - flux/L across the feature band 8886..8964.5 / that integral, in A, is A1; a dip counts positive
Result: 1.5 A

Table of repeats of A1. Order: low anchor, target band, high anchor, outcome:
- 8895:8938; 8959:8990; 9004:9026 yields -0.5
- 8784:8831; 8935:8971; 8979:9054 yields 0.5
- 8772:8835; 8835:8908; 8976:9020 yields 0.5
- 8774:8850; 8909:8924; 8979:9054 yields 0.4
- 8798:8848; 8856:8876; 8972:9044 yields 0.5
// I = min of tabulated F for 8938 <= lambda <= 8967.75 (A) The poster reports 14.35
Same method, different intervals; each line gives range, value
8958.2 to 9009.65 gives 14.54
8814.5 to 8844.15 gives 14.7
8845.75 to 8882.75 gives 14.2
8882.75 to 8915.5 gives 14.28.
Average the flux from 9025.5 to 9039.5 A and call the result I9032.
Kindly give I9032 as 14.8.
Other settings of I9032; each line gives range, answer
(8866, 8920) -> 14.3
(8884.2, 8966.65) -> 14.4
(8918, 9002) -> 14.6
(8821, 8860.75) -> 15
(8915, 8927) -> 14.4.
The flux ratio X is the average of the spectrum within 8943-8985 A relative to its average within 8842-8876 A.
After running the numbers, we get 0.99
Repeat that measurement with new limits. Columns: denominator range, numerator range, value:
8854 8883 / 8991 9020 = 1.01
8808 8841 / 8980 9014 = 0.99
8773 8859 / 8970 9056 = 1.00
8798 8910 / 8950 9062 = 1.01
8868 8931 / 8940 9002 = 1.02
